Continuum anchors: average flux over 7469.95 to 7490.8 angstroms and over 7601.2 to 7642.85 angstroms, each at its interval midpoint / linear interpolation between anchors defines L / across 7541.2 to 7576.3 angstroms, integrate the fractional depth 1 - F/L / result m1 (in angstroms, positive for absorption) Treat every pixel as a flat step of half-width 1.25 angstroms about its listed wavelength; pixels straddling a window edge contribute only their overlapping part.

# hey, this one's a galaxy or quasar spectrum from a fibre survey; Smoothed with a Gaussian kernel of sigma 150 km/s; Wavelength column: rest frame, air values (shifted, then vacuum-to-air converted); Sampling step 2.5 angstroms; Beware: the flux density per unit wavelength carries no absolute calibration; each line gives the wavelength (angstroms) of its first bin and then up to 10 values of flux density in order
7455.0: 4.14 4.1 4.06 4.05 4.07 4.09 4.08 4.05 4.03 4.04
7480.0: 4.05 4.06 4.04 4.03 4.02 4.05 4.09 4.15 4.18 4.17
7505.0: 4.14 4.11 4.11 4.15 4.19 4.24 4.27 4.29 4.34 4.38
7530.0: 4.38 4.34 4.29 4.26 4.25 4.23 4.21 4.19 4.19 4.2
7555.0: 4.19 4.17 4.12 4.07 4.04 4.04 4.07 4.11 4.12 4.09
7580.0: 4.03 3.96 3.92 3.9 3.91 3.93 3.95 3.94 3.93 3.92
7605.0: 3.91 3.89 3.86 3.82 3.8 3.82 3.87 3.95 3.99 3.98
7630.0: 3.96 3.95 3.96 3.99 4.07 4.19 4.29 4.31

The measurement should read -1.4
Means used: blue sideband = 4.04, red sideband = 3.93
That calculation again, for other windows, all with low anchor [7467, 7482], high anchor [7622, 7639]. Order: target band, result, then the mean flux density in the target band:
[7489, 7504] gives -0.26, 4.11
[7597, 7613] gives 0.35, 3.9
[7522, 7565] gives -2.32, 4.23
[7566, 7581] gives -0.28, 4.08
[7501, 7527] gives -1.11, 4.21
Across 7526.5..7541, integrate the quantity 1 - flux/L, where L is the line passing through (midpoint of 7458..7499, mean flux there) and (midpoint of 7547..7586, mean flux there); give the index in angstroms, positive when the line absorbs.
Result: -0.8 angstroms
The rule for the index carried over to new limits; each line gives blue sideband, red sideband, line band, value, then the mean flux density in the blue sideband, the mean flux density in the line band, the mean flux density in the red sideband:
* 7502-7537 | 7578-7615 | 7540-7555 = -0.3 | 4.24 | 4.21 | 3.92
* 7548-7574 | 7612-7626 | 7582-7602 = 0.3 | 4.12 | 3.93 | 3.88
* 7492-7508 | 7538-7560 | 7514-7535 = -0.7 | 4.13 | 4.3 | 4.2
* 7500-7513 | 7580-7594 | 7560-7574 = -0.3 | 4.14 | 4.07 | 3.93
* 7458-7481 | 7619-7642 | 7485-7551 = -2.7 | 4.06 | 4.2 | 3.98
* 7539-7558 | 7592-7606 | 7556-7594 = 0.3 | 4.2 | 4.03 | 3.93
